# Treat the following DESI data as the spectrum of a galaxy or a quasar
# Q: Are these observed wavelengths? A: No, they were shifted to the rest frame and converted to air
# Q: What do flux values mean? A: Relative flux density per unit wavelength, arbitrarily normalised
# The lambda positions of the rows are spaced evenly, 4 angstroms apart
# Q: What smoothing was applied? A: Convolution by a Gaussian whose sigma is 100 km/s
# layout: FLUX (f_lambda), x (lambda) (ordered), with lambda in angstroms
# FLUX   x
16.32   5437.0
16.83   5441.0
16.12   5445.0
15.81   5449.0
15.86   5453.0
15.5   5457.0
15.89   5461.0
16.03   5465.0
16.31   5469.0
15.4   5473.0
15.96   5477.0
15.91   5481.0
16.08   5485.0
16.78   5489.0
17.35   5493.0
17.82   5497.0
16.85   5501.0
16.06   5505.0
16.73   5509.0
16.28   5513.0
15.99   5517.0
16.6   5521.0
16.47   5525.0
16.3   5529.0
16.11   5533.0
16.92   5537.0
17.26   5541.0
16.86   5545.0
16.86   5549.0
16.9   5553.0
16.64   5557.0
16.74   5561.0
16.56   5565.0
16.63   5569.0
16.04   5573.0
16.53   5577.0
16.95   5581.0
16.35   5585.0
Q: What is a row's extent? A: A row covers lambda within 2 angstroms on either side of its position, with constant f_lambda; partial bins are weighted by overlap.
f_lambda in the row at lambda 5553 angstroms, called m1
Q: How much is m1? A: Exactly 16.9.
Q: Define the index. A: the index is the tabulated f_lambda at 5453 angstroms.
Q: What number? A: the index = 15.86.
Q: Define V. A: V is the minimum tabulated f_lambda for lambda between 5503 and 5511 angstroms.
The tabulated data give 16.06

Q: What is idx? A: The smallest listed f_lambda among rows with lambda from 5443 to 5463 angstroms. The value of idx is 15.5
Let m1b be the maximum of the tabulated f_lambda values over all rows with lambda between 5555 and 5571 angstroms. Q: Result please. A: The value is 16.74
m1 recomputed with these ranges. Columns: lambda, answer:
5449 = 15.81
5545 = 16.86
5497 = 17.82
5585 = 16.35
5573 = 16.04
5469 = 16.31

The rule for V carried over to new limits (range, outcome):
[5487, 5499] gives 16.78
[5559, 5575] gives 16.04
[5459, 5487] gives 15.4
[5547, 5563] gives 16.64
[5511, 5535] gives 15.99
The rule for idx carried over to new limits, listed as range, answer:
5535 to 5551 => 16.86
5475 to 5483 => 15.91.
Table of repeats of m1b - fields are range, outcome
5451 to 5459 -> 15.86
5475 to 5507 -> 17.82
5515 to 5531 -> 16.6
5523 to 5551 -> 17.26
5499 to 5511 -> 16.85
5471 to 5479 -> 15.96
